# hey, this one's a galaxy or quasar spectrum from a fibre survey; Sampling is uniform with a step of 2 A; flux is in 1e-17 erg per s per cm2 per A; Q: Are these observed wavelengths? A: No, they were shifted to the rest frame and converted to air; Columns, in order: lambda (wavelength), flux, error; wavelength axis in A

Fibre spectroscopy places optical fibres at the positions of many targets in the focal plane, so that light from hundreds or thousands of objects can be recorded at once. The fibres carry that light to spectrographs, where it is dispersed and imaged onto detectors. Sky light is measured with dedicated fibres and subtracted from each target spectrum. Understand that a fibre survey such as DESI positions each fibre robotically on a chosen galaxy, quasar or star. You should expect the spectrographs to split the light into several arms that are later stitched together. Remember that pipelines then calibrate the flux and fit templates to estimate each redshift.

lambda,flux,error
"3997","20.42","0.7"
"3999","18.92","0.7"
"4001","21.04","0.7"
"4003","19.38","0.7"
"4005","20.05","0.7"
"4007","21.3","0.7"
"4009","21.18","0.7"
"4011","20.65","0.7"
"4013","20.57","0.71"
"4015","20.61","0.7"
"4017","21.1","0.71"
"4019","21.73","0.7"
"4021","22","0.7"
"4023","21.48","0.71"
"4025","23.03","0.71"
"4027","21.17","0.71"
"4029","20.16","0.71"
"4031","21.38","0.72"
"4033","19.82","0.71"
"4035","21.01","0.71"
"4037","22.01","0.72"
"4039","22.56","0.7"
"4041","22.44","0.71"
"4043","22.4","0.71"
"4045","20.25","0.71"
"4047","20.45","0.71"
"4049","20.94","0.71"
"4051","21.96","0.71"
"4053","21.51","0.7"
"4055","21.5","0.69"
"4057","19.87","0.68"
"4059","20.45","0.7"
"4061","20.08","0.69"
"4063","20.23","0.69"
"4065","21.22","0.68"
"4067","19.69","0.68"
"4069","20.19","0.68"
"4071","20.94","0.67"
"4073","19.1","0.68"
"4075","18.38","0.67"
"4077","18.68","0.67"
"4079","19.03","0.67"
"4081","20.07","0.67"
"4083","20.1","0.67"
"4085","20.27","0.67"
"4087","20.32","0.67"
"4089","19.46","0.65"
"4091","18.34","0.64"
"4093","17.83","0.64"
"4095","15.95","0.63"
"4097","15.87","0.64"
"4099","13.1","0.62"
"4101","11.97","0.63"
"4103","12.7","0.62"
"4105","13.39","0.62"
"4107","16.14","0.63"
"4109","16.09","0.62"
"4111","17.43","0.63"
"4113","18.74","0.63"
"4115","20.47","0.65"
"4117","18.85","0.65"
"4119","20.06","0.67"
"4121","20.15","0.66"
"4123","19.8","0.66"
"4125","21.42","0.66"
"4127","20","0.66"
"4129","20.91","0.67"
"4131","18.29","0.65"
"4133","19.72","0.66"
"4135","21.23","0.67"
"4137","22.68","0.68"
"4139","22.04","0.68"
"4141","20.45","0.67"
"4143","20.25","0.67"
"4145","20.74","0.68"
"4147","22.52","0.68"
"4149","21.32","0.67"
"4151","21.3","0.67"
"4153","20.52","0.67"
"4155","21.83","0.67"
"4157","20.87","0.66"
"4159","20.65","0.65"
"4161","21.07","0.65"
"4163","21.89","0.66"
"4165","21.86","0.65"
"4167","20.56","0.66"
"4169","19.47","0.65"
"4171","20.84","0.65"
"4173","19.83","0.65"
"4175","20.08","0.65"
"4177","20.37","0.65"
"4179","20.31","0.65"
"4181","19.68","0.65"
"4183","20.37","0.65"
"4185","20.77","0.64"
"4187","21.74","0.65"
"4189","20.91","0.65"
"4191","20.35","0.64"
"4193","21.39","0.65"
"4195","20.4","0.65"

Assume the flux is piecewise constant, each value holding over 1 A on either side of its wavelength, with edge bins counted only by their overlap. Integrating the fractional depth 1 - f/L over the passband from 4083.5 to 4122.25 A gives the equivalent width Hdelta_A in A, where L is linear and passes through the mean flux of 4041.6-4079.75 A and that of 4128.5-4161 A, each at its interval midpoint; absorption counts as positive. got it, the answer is 6.4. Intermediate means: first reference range 20.4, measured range 17.3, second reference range 21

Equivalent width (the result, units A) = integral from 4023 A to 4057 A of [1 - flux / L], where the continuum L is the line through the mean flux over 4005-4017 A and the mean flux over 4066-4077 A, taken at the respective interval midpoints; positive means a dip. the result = -1.9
